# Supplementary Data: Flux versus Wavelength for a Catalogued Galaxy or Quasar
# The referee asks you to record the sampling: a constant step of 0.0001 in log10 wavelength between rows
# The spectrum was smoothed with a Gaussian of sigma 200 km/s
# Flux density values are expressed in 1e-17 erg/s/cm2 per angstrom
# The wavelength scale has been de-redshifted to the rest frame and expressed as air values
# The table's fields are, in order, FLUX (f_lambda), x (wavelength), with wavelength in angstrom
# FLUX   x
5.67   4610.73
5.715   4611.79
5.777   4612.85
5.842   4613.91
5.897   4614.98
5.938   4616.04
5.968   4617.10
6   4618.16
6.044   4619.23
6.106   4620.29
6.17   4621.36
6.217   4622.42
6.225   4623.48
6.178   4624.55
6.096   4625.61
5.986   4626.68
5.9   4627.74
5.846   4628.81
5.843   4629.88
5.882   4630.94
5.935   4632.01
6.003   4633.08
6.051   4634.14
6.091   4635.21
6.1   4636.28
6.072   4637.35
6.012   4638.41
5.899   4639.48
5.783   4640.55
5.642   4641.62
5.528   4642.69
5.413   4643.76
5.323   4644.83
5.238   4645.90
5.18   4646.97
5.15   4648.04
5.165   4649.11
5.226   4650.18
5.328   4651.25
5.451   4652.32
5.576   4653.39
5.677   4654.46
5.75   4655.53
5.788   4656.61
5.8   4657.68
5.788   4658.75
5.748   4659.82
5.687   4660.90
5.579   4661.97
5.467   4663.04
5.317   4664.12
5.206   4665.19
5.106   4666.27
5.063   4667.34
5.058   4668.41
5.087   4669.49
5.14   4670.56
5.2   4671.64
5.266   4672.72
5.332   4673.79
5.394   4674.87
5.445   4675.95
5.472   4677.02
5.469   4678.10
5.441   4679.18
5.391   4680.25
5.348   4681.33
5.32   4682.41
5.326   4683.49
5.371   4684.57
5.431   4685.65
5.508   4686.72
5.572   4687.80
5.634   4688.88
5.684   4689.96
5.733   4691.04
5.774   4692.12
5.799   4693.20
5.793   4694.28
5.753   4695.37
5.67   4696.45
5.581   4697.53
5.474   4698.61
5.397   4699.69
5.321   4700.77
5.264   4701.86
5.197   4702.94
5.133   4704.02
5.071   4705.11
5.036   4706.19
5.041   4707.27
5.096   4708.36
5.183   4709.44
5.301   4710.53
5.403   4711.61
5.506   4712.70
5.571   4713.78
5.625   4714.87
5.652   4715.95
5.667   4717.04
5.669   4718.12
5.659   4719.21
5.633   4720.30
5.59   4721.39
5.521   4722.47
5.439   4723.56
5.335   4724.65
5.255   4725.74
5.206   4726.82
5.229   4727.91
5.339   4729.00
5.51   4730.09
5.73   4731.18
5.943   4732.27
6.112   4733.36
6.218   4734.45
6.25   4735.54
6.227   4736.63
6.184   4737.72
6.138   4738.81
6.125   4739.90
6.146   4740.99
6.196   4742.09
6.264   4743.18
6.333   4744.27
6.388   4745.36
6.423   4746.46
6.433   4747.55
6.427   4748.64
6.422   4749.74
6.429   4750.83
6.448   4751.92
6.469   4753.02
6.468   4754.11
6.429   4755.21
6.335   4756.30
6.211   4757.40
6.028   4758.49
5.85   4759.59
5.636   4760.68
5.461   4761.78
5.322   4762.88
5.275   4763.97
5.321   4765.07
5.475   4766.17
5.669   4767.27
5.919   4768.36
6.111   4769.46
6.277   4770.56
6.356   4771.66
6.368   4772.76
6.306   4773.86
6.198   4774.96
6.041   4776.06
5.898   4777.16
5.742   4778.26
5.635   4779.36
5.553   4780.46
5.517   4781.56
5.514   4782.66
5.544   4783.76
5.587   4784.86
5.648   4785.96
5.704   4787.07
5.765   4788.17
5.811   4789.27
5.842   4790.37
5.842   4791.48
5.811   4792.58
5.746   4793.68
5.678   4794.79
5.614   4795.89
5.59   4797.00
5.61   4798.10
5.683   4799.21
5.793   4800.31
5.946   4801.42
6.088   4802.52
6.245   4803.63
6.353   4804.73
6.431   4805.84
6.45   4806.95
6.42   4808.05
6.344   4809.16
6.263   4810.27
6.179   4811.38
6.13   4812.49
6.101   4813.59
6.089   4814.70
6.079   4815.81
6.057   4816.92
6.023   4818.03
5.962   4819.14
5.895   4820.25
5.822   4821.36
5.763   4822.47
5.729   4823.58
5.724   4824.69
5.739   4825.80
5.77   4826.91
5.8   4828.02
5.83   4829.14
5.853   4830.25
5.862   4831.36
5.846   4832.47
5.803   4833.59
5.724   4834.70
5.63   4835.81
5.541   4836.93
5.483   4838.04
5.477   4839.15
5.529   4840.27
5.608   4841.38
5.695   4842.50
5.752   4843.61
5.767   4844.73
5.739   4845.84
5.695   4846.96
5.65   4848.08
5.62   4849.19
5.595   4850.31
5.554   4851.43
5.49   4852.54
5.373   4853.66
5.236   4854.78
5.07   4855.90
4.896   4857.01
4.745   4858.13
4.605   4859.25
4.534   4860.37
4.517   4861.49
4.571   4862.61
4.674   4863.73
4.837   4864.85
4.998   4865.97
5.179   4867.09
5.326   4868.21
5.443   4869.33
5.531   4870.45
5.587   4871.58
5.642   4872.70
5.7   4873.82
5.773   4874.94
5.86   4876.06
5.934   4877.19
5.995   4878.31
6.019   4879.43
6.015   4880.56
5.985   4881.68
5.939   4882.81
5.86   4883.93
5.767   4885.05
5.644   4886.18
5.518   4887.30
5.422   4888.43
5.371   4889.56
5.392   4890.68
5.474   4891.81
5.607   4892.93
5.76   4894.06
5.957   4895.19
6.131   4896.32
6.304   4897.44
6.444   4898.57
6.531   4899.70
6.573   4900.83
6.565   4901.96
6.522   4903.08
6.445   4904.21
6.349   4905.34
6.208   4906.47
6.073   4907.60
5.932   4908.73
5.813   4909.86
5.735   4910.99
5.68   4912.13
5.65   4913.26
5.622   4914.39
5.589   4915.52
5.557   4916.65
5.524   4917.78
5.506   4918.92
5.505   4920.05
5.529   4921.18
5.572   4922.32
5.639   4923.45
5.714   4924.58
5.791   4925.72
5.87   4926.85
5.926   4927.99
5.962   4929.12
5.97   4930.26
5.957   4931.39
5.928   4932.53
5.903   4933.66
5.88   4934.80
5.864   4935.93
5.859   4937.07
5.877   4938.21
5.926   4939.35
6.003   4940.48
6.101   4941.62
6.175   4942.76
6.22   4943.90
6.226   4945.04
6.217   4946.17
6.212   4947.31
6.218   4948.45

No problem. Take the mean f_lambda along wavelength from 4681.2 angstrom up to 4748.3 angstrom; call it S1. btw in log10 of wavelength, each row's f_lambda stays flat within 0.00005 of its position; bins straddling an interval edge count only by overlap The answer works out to 5.65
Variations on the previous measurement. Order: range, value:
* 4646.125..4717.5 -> 5.42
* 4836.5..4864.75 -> 5.29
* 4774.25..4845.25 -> 5.85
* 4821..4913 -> 5.66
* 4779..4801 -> 5.68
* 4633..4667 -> 5.59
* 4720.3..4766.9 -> 5.94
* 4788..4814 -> 5.99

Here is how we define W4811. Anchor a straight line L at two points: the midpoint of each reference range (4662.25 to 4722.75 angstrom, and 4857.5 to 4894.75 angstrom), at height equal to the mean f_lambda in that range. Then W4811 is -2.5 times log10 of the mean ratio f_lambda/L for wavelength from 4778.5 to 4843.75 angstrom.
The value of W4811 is -0.08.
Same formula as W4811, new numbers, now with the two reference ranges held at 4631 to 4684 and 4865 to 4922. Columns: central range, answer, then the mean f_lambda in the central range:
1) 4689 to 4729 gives 0.02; 5.45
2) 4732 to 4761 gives -0.12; 6.25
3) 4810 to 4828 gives -0.04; 5.95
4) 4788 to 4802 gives -0.01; 5.75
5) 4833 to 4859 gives 0.05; 5.5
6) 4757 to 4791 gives -0.03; 5.79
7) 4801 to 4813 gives -0.10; 6.26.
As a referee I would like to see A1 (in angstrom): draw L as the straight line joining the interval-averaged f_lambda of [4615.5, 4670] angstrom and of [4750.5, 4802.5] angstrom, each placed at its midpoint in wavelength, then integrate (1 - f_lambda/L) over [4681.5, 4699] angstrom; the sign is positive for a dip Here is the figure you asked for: 0.52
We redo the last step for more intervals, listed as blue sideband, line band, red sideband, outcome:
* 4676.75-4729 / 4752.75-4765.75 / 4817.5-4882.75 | -1.0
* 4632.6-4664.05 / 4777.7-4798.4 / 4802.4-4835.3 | 0.9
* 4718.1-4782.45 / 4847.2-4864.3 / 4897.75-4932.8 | 2.4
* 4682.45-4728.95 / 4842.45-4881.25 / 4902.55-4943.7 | 2.4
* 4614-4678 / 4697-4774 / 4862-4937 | -1.2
